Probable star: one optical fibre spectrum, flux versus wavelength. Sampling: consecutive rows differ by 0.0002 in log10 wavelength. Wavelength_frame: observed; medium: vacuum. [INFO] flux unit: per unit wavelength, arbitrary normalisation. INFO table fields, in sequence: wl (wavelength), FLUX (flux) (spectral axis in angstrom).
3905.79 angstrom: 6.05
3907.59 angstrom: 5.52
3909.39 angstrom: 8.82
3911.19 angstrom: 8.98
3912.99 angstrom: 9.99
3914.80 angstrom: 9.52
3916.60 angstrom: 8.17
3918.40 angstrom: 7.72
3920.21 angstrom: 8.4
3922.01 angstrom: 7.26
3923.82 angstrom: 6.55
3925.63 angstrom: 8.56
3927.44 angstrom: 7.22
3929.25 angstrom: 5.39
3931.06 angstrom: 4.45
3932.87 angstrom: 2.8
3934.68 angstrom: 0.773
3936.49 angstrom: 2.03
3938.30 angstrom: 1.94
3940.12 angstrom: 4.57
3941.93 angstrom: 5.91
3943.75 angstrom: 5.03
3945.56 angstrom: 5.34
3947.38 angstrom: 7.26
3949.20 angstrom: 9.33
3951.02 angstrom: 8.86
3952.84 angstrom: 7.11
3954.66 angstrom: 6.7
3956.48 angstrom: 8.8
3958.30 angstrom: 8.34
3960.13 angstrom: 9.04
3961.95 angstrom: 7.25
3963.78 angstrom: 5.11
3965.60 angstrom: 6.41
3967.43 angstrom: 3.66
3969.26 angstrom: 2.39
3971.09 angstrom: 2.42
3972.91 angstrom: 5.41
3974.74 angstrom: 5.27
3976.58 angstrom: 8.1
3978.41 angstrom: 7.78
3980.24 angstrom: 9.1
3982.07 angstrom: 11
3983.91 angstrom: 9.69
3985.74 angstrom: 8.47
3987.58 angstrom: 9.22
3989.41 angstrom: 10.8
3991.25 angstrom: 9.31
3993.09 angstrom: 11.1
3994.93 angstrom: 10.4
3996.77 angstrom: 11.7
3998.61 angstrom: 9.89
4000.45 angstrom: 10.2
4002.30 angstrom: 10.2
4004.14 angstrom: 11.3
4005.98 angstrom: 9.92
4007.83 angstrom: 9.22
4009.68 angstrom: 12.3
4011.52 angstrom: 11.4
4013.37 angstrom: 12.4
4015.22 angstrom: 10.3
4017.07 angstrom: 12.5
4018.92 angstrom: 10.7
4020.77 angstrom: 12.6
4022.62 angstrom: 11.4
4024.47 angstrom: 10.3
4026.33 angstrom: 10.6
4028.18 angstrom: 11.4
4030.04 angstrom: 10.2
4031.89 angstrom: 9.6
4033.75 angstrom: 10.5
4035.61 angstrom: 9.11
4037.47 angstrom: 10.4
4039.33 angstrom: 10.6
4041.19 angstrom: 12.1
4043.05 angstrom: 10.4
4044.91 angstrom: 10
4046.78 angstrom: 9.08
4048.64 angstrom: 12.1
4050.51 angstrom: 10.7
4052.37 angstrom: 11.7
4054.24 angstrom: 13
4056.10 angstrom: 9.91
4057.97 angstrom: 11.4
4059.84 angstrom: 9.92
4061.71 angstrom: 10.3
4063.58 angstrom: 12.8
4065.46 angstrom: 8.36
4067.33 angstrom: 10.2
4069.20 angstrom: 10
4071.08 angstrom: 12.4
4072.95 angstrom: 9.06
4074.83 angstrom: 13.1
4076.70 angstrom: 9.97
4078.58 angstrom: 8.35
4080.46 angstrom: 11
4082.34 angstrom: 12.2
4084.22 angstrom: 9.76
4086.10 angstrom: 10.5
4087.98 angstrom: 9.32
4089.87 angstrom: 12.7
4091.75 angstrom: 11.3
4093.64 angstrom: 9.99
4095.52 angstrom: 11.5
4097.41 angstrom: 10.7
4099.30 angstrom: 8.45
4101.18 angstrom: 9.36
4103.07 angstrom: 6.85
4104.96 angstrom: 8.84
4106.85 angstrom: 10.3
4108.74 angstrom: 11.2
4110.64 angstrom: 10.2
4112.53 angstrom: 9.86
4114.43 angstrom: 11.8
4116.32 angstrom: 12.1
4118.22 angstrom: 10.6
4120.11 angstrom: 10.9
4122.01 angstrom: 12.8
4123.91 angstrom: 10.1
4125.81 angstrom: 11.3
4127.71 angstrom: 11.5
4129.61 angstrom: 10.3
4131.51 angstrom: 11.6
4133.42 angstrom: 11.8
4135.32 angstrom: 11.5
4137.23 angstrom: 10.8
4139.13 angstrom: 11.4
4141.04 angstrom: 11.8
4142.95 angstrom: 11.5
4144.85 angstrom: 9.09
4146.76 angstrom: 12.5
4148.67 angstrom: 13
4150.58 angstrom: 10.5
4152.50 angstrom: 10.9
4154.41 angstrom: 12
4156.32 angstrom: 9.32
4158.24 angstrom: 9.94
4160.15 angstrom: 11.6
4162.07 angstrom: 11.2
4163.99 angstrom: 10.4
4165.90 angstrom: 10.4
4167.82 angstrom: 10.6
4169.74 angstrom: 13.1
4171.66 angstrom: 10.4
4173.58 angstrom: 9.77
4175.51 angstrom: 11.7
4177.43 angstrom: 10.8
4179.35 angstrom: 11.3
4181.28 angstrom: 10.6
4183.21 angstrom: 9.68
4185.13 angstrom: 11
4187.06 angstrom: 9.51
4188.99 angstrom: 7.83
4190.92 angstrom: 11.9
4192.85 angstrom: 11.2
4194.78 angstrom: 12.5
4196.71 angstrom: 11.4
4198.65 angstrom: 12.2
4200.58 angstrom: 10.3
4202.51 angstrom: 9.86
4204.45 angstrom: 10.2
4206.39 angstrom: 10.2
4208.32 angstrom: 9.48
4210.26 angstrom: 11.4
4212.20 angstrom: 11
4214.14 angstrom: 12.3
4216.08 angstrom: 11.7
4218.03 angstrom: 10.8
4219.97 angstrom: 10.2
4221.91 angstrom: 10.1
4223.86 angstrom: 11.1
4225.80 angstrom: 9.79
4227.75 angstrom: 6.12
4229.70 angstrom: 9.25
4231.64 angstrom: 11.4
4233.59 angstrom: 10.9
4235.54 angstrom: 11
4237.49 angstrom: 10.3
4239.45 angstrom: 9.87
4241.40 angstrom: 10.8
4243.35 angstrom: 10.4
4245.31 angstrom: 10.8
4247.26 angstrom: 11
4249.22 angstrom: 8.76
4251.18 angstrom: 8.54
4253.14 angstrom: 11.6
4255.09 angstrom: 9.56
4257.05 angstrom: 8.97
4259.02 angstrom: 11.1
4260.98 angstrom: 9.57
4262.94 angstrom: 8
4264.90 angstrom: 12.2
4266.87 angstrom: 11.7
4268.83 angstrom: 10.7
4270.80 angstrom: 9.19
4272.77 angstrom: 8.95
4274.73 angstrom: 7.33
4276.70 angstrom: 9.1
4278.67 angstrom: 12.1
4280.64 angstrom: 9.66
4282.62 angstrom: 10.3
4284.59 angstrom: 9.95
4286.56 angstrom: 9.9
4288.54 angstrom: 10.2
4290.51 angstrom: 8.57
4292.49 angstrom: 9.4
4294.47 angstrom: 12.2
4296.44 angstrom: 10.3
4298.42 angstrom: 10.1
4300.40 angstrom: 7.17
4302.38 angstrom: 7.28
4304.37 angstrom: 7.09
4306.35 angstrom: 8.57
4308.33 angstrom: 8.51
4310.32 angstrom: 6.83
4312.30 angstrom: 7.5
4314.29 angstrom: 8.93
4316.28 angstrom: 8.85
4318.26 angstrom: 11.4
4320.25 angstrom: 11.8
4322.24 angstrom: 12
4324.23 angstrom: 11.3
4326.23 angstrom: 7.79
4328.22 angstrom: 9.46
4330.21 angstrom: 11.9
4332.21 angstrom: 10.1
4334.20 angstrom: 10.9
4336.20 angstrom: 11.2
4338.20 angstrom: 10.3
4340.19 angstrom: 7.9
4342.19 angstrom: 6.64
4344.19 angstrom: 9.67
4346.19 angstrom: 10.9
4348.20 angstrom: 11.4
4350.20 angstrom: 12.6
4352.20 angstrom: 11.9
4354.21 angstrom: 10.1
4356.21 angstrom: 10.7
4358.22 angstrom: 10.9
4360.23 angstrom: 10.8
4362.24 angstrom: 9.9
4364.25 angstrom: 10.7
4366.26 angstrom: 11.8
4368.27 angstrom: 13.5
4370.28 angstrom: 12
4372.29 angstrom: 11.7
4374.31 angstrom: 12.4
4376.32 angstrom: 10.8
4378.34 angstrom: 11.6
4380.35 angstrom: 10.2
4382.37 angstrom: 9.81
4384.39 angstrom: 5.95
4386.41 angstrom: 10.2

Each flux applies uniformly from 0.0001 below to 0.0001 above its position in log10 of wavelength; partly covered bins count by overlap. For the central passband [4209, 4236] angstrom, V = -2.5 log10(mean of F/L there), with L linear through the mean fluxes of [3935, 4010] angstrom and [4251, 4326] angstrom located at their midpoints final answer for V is -0.14 mag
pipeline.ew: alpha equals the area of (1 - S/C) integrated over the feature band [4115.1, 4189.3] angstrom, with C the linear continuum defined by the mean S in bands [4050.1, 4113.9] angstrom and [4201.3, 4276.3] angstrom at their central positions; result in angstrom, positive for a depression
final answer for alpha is -4.8 angstrom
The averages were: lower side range 10.5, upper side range 10.2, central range 11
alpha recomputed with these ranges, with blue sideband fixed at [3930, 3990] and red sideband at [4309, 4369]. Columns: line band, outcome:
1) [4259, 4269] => -1.0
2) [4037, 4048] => -5.0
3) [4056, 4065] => -4.2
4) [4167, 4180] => -3.8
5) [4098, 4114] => -3.3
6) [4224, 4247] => -2.2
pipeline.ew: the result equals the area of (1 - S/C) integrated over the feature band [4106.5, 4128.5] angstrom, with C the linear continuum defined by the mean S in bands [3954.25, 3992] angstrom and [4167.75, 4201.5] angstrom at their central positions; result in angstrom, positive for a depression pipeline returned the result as -2.9 angstrom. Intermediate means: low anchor 7.35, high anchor 10.9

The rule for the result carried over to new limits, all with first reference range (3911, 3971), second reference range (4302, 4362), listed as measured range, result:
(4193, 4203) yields -3.1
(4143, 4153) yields -3.7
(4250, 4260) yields -0.8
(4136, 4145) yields -3.3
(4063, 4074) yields -4.4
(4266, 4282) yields -0.9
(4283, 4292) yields -0.2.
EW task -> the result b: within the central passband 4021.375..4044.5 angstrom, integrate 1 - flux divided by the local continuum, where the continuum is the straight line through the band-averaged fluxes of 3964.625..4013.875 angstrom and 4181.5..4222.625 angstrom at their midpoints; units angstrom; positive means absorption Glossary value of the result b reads -3.4 angstrom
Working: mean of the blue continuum 8.83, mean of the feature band 10.6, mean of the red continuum 10.7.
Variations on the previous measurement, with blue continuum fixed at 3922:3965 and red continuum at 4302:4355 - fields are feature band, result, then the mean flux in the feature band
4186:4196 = -2.6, 10.6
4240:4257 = -2.1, 10.1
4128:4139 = -4.7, 11.2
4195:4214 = -5.0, 10.8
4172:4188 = -4.2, 10.5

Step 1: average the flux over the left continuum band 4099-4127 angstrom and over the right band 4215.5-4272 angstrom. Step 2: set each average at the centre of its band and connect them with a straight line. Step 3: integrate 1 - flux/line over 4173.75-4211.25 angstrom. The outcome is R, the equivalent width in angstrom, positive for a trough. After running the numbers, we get -1.5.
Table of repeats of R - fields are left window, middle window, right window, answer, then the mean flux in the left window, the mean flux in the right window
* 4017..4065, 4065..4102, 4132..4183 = 1.6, 10.8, 11.1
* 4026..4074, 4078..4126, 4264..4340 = -0.1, 10.6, 9.73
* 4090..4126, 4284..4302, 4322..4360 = 1.3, 10.5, 10.4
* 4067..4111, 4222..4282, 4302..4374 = 1.4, 10.3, 10.2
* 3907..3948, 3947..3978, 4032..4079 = 3.2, 6.18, 10.6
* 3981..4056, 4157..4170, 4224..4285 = -0.8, 10.7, 9.98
